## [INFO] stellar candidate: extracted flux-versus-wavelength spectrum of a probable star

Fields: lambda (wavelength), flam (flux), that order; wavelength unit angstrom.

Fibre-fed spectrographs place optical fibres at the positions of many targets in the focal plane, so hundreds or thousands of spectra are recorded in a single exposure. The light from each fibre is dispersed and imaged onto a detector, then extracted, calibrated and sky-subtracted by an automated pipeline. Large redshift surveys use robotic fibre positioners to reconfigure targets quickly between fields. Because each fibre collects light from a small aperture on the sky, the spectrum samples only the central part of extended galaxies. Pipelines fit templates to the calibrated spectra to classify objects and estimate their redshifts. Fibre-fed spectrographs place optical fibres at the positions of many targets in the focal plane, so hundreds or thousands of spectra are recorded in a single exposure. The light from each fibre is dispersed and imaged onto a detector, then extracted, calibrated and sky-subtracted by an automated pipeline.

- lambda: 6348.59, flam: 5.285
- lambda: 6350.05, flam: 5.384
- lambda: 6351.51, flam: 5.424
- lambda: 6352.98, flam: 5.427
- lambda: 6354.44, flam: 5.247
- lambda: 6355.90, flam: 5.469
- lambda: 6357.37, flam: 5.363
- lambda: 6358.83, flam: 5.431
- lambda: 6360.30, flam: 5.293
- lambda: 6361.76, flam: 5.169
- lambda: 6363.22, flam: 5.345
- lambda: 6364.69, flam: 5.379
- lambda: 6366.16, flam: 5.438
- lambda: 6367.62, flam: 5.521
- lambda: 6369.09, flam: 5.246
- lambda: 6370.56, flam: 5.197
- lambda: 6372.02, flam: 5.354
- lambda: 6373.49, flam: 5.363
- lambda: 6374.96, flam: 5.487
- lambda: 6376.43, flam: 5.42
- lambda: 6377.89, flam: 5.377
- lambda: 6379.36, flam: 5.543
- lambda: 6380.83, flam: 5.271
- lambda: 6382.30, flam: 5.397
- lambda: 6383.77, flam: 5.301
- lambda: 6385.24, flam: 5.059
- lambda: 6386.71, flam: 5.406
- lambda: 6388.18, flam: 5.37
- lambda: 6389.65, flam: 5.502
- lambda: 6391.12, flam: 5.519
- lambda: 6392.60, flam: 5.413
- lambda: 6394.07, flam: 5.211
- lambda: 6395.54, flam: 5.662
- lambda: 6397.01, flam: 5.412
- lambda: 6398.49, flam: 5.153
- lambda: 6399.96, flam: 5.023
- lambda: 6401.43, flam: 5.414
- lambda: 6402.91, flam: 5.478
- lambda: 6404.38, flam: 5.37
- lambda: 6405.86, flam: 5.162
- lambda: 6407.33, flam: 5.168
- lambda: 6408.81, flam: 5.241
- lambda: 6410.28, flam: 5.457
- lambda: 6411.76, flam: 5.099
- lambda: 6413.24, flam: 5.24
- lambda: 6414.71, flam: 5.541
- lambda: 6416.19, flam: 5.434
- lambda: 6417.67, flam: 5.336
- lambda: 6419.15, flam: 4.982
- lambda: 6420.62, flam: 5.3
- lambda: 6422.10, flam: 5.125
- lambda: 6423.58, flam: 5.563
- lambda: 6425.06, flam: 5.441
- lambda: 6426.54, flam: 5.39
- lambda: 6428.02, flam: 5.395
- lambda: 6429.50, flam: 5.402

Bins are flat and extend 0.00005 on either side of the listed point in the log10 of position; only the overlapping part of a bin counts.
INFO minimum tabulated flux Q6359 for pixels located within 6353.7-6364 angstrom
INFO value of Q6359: 5.169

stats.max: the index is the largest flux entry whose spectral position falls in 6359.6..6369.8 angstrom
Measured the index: 5.521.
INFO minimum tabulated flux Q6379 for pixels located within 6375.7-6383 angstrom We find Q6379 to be 5.271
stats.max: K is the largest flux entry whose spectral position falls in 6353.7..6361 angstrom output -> 5.469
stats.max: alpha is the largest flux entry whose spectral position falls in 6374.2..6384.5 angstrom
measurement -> 5.543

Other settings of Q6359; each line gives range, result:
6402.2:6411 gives 5.162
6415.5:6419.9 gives 4.982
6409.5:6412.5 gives 5.099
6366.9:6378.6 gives 5.197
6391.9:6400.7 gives 5.023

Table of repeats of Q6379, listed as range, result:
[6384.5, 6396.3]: 5.059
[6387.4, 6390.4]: 5.37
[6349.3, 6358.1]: 5.247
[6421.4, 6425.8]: 5.125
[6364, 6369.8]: 5.246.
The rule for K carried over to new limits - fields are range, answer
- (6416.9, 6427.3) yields 5.563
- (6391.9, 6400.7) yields 5.662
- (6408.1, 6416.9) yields 5.541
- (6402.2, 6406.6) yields 5.478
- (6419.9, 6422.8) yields 5.3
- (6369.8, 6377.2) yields 5.487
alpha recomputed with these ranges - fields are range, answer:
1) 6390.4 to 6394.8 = 5.519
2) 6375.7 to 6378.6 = 5.42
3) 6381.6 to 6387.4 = 5.406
